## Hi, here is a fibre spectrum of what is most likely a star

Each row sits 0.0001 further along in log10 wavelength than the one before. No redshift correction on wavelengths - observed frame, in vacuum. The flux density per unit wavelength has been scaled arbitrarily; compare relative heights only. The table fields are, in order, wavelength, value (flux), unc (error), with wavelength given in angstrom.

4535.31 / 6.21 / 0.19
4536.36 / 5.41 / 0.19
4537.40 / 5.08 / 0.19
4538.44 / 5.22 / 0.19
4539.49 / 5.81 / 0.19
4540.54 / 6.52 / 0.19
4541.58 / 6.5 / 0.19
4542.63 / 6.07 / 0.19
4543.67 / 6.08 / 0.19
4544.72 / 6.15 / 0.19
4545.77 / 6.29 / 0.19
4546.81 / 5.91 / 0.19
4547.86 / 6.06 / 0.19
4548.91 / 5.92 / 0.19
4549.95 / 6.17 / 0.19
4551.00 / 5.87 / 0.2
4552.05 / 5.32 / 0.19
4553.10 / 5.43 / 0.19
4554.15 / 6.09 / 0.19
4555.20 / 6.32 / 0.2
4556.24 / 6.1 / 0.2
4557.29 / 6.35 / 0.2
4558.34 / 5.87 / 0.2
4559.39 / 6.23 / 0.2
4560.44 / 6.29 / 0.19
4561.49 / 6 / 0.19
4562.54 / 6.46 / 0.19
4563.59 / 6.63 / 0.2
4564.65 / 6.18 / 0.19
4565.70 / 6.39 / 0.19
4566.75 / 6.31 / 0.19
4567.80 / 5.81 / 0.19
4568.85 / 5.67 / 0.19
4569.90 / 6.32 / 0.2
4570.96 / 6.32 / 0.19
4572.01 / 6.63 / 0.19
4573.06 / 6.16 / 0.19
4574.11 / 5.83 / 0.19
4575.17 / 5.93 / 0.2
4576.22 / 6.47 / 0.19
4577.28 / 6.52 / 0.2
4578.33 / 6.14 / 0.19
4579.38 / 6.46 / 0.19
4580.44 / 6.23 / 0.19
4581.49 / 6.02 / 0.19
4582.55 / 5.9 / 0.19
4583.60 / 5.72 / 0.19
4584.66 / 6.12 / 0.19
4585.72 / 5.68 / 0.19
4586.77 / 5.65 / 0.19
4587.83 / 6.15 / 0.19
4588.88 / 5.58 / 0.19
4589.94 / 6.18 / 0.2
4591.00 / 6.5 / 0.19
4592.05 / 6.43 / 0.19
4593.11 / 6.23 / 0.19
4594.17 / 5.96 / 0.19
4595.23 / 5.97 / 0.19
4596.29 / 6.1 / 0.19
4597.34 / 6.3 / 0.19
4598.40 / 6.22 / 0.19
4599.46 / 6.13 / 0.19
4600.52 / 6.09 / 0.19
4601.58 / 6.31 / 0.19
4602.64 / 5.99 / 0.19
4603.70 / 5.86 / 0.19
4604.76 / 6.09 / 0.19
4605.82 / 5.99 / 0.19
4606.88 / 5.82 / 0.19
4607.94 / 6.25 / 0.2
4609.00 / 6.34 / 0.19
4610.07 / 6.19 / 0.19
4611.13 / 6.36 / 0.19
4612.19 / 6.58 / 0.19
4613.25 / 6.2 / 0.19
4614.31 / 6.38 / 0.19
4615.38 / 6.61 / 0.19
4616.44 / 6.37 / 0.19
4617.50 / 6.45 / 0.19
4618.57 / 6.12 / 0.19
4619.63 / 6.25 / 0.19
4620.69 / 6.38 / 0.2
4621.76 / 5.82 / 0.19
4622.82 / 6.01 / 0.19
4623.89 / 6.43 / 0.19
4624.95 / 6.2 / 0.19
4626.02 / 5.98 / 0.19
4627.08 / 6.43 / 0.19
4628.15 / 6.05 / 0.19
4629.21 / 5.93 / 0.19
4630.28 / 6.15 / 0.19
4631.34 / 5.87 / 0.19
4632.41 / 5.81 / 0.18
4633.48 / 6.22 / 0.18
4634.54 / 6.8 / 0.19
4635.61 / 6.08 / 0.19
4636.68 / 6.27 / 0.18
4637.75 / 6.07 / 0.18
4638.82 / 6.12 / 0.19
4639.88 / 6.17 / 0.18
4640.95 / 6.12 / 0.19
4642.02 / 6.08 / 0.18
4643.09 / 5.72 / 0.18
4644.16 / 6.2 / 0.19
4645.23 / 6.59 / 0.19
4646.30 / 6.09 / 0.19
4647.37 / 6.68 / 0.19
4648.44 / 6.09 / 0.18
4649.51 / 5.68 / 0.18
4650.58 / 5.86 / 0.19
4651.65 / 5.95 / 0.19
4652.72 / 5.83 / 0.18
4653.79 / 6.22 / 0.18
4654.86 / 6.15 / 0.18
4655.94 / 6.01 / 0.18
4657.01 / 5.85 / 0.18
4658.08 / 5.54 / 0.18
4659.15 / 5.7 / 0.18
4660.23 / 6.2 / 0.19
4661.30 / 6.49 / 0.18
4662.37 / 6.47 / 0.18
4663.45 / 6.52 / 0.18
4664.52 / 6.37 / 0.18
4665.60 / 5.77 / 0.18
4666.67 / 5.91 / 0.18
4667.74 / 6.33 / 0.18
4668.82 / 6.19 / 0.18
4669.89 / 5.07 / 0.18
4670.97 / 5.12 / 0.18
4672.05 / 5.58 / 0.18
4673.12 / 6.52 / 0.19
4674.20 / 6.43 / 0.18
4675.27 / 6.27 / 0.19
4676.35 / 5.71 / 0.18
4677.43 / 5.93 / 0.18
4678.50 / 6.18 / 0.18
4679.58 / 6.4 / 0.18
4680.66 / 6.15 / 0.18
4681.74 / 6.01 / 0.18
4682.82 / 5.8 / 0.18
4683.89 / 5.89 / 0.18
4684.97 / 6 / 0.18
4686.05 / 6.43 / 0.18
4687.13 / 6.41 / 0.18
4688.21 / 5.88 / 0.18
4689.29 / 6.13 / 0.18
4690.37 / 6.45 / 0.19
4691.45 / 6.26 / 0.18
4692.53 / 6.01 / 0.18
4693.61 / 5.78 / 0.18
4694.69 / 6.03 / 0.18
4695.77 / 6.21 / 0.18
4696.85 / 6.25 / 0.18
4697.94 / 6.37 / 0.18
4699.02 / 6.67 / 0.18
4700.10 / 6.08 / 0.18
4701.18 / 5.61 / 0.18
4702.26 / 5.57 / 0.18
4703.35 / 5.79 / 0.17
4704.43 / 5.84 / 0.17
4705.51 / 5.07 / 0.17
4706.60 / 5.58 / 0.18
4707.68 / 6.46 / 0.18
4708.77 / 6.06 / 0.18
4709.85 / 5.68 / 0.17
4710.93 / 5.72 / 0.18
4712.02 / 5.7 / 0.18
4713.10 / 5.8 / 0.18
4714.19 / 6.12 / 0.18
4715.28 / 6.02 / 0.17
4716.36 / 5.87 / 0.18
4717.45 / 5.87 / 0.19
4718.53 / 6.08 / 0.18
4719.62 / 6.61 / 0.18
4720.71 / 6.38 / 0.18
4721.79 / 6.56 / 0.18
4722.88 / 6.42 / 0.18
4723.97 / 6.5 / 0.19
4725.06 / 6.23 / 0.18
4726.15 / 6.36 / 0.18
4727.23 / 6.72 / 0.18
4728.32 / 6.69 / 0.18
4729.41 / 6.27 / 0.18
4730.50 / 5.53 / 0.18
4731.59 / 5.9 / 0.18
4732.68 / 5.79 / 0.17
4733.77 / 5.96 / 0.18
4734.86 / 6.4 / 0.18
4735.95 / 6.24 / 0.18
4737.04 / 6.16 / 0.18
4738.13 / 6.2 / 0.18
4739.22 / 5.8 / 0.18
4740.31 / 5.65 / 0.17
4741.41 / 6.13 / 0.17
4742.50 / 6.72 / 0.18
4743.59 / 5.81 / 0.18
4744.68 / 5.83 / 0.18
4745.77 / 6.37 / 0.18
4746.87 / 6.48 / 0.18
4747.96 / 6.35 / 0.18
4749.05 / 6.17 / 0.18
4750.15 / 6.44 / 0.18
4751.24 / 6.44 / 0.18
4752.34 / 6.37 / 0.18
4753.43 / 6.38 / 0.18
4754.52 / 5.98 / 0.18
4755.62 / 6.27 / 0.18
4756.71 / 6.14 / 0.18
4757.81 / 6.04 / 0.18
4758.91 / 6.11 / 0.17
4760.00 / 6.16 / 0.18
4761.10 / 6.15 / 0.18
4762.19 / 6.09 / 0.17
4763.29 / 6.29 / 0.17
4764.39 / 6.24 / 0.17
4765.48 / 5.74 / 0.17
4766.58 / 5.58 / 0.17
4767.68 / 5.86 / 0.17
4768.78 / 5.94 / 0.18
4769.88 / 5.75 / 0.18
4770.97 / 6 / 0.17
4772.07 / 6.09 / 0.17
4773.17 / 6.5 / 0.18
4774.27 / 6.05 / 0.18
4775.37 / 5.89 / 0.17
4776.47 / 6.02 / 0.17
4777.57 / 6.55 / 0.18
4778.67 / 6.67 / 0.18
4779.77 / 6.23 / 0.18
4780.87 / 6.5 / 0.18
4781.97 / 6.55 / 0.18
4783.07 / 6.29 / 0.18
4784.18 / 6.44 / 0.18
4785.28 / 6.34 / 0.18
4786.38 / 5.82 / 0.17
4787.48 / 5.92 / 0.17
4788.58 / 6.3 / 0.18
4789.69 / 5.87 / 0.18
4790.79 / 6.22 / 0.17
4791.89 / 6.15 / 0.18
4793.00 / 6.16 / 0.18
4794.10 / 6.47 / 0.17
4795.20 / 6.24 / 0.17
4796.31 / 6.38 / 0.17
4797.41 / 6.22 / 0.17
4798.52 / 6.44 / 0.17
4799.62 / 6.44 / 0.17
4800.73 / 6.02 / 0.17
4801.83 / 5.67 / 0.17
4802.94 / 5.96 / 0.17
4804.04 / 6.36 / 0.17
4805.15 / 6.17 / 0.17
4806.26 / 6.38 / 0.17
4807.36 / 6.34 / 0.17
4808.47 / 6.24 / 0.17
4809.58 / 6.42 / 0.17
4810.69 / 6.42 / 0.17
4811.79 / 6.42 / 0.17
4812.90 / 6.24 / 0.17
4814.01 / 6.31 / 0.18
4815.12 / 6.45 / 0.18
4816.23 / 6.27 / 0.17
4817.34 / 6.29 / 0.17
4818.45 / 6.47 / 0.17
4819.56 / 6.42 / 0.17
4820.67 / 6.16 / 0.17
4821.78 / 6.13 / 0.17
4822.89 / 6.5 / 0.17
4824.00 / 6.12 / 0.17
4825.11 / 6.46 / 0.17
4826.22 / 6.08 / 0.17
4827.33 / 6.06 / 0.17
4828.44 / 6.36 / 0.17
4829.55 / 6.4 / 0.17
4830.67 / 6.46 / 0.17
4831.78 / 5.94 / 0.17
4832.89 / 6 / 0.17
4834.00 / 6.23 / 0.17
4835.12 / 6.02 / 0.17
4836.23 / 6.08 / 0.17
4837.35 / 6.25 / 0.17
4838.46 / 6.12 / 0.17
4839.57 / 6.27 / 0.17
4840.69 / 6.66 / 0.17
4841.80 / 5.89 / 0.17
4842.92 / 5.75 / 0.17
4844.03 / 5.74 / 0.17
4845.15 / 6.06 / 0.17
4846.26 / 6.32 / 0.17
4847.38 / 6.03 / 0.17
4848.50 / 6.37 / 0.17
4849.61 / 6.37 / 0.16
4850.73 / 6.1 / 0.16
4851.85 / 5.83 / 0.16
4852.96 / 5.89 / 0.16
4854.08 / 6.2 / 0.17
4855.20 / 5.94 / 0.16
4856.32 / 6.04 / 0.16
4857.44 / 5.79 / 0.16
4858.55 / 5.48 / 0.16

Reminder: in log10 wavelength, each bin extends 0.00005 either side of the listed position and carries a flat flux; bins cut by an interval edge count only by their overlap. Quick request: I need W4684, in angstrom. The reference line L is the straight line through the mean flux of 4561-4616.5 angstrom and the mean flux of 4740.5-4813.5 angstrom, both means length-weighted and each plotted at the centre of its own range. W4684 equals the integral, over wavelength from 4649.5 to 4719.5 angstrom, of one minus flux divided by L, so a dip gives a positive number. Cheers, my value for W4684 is 2.0 angstrom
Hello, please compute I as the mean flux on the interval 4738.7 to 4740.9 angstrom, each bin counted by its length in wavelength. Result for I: 5.71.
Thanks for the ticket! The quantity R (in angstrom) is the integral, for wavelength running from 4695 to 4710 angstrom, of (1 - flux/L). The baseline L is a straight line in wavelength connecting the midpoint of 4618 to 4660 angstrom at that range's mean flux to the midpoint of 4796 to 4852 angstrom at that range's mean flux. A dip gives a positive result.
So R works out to 0.4 angstrom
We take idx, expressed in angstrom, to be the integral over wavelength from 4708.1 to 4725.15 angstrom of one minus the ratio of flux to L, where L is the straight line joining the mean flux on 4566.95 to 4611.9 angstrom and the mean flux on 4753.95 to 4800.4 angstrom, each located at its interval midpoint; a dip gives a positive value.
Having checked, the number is 0.1 angstrom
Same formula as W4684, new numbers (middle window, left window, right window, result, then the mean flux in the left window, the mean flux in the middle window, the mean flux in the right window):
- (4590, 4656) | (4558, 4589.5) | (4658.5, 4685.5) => -0.9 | 6.12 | 6.16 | 6.04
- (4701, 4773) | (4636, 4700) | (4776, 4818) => 1.2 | 6.09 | 6.08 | 6.27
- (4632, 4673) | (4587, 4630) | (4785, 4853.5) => 0.8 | 6.18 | 6.06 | 6.2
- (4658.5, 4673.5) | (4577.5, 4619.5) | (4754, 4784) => 0.3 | 6.15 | 6.01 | 6.14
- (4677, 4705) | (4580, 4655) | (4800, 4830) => 0.5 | 6.13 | 6.08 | 6.26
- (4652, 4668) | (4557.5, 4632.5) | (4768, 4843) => 0.2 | 6.16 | 6.09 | 6.23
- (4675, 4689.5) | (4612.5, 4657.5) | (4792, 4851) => 0.2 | 6.15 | 6.08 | 6.23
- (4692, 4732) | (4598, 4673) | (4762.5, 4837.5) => 0.6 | 6.11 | 6.07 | 6.21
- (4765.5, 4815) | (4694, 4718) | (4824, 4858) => -1.2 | 5.93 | 6.2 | 6.12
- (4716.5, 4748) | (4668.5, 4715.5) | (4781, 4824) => -0.6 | 5.98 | 6.2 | 6.26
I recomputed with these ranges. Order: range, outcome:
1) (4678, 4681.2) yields 6.23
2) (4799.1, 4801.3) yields 6.22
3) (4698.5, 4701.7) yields 6.13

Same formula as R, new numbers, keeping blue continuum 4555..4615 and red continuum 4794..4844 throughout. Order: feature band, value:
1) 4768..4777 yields 0.3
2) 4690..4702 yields 0.1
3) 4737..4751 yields 0.1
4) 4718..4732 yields -0.3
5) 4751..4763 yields 0.1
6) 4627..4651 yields 0.2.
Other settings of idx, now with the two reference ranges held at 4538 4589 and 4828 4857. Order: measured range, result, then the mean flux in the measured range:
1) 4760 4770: 0.2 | 5.98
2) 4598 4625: -0.5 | 6.21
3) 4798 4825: -0.7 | 6.28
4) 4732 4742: 0.1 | 6.04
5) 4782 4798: -0.3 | 6.21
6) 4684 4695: -0.1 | 6.13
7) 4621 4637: -0.1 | 6.14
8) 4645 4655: 0.0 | 6.1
